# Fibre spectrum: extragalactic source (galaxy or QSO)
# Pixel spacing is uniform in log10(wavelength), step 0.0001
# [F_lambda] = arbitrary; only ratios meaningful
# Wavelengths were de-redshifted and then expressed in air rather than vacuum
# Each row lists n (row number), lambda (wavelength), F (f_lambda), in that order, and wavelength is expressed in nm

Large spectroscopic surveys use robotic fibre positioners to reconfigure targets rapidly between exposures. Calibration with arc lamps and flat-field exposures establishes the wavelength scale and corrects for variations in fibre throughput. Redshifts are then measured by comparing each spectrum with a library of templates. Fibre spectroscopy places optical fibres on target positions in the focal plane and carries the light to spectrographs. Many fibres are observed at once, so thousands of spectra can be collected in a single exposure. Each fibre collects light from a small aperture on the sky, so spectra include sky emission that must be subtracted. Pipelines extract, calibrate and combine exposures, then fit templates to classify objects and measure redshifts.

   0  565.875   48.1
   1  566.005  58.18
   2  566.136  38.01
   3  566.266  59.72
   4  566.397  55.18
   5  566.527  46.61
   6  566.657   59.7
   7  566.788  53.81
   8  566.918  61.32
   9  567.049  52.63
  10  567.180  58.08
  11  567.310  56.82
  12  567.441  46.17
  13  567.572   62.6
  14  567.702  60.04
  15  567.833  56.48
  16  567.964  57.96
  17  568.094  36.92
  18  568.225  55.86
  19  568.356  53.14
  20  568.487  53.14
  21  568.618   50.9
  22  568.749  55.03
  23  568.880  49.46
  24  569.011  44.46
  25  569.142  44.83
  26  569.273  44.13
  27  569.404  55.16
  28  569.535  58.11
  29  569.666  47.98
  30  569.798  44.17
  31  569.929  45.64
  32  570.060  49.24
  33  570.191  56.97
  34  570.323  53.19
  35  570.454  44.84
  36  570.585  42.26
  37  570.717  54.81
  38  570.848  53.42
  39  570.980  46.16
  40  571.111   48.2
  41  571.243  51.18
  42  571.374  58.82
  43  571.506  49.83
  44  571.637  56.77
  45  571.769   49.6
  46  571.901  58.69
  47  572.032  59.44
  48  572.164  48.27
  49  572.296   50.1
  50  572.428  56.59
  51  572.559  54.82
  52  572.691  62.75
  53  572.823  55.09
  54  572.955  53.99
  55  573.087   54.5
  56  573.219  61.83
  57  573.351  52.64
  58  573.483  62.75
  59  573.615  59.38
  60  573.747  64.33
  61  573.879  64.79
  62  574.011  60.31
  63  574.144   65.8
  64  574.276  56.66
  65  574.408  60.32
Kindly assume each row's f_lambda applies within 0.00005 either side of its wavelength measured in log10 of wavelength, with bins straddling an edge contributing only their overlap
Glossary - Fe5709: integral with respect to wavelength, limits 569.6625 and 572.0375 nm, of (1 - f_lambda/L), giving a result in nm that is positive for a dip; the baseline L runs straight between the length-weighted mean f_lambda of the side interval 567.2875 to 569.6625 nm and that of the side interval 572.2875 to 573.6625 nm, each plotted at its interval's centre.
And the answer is 0.16 nm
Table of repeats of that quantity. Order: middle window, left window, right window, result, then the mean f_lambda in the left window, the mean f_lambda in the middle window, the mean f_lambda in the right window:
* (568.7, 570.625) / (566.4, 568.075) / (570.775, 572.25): 0.17 nm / 55.5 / 49.1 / 52.7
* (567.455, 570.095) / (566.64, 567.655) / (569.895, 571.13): 0.10 nm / 56.3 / 51.2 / 49.6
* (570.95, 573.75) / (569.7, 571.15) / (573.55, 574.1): 0.07 nm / 49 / 55.2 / 62.3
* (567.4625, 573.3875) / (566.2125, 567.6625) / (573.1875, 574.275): 0.62 nm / 55.7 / 52.4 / 61.2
